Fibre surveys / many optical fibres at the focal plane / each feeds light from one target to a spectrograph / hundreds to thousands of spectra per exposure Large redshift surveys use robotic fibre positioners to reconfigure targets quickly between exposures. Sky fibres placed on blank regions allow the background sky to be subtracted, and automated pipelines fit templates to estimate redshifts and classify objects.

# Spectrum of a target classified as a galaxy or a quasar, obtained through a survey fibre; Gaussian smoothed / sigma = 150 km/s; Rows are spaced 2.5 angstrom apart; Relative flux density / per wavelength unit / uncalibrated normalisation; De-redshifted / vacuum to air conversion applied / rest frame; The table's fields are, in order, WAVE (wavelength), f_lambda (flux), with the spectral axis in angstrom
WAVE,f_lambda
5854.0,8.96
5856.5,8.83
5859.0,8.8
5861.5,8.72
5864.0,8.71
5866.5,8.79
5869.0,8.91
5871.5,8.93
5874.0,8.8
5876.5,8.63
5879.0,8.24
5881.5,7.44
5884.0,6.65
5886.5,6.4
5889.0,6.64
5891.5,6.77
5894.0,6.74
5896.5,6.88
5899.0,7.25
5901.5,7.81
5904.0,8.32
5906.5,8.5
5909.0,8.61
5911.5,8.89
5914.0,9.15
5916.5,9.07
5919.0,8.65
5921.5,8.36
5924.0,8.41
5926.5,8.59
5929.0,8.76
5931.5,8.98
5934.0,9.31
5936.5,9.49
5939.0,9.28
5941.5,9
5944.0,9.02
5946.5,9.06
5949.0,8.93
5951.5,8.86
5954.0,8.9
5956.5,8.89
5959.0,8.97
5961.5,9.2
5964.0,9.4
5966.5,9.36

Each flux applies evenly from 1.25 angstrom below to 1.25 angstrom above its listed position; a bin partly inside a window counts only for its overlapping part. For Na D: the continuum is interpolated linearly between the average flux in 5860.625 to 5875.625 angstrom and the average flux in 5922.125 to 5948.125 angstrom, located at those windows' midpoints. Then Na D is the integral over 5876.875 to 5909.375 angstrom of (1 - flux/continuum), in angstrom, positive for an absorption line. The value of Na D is 5.4 angstrom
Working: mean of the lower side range 8.81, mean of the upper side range 8.97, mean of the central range 7.4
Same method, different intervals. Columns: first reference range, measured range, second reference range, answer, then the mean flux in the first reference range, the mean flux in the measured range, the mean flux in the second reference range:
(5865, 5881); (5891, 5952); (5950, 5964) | 2.31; 8.66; 8.52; 9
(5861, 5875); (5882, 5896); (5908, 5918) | 3.43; 8.81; 6.7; 8.93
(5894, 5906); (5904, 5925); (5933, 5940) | -1.11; 7.54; 8.69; 9.36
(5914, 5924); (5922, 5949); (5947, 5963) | -0.42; 8.71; 8.97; 8.97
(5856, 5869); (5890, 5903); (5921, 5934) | 2.43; 8.78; 7.1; 8.7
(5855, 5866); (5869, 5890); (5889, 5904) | 0.38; 8.77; 7.8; 7.15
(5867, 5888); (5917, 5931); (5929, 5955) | 0.27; 8.01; 8.6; 9.07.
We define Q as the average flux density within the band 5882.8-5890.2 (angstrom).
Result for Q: 6.56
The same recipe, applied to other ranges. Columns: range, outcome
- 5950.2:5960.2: 8.9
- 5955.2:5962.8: 9.02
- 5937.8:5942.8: 9.14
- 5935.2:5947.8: 9.17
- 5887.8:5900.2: 6.86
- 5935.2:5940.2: 9.39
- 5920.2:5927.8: 8.46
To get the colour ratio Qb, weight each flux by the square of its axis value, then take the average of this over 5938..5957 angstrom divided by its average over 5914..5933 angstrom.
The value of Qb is 1.04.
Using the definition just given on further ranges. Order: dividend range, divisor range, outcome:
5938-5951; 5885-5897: 1.38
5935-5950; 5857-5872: 1.07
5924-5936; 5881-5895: 1.34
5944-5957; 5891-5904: 1.26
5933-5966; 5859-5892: 1.16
